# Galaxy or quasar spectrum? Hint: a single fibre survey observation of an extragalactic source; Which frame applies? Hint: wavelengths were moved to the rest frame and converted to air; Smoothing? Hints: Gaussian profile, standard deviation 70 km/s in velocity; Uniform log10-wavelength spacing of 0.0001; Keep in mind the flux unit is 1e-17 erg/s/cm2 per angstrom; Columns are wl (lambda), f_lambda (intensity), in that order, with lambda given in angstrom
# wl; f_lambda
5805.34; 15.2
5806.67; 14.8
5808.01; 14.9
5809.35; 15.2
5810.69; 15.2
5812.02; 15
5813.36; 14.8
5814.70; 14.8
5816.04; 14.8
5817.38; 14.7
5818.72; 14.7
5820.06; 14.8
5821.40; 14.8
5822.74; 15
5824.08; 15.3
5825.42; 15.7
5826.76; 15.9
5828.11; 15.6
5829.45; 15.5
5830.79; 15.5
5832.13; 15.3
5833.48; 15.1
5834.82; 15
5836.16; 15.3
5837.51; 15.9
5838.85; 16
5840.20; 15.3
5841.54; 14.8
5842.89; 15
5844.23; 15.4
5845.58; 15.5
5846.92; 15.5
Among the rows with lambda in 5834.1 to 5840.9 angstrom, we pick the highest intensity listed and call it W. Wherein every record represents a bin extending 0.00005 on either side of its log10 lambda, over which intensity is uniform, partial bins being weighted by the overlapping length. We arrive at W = 16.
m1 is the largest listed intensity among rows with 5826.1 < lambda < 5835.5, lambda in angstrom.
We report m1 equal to 15.9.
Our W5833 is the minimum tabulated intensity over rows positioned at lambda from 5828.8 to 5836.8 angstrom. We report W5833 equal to 15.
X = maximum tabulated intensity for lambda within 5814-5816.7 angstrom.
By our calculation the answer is 14.8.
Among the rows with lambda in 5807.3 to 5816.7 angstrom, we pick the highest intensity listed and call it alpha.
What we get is 15.2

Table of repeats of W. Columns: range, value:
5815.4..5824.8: 15.3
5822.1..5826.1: 15.7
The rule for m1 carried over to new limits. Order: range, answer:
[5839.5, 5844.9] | 15.4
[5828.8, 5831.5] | 15.5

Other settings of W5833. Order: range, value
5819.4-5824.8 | 14.8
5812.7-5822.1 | 14.7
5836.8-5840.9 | 15.3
